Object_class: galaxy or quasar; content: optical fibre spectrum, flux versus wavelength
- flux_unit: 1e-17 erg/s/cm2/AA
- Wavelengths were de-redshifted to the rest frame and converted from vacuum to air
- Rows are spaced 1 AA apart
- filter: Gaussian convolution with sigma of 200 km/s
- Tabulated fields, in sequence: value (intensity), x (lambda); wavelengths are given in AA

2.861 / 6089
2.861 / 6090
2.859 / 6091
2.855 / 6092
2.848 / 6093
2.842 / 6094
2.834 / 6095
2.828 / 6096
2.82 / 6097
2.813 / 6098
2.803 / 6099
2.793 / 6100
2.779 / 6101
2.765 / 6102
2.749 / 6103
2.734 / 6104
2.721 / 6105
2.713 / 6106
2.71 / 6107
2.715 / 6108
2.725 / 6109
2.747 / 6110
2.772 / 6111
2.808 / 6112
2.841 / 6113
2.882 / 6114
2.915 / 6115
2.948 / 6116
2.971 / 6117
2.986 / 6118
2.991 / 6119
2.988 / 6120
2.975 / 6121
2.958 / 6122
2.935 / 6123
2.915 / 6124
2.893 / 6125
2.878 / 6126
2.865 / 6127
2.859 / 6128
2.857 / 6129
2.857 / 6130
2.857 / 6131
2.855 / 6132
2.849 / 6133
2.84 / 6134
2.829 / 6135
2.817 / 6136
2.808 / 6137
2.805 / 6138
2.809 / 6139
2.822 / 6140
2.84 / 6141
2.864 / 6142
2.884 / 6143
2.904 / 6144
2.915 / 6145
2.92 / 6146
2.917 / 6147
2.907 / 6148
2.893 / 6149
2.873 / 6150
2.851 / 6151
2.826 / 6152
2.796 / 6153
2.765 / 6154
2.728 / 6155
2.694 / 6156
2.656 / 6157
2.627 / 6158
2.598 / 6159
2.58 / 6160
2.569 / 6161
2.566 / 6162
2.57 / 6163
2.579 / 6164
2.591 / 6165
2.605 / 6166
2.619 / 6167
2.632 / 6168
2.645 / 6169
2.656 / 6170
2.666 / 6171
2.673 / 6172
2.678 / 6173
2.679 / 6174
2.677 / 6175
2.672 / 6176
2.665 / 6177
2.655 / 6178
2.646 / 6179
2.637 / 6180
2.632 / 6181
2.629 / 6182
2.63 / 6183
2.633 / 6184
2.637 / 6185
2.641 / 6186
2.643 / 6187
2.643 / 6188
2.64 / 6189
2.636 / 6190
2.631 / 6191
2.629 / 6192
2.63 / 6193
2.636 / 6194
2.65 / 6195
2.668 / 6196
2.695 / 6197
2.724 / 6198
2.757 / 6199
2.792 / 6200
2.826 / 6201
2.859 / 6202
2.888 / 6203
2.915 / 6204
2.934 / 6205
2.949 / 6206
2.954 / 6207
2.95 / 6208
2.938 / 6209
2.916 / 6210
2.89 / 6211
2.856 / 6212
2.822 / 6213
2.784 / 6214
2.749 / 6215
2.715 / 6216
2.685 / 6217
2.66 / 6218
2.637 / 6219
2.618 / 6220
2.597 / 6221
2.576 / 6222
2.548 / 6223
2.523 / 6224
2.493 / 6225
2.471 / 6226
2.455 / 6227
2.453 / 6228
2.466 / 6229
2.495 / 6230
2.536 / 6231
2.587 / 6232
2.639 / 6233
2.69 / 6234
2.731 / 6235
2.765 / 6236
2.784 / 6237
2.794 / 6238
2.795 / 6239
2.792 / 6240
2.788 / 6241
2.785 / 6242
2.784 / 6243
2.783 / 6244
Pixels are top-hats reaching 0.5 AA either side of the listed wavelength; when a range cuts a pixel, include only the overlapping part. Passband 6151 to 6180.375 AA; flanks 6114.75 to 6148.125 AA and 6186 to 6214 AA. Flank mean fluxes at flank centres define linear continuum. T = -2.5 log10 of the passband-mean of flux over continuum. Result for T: 0.070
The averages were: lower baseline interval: 2.89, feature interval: 2.66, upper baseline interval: 2.78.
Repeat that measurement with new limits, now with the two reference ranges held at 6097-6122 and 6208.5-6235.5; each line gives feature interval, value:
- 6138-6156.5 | -0.03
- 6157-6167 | 0.06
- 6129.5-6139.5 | -0.02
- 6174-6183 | 0.03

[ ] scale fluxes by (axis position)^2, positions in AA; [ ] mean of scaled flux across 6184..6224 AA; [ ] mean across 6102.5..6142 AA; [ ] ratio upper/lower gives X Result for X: 1.0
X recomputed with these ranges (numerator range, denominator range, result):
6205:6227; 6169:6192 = 1.04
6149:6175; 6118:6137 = 0.94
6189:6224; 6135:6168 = 1.02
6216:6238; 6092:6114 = 0.97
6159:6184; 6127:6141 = 0.94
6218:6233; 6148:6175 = 0.97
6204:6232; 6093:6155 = 0.98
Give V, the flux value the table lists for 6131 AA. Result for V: 2.857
